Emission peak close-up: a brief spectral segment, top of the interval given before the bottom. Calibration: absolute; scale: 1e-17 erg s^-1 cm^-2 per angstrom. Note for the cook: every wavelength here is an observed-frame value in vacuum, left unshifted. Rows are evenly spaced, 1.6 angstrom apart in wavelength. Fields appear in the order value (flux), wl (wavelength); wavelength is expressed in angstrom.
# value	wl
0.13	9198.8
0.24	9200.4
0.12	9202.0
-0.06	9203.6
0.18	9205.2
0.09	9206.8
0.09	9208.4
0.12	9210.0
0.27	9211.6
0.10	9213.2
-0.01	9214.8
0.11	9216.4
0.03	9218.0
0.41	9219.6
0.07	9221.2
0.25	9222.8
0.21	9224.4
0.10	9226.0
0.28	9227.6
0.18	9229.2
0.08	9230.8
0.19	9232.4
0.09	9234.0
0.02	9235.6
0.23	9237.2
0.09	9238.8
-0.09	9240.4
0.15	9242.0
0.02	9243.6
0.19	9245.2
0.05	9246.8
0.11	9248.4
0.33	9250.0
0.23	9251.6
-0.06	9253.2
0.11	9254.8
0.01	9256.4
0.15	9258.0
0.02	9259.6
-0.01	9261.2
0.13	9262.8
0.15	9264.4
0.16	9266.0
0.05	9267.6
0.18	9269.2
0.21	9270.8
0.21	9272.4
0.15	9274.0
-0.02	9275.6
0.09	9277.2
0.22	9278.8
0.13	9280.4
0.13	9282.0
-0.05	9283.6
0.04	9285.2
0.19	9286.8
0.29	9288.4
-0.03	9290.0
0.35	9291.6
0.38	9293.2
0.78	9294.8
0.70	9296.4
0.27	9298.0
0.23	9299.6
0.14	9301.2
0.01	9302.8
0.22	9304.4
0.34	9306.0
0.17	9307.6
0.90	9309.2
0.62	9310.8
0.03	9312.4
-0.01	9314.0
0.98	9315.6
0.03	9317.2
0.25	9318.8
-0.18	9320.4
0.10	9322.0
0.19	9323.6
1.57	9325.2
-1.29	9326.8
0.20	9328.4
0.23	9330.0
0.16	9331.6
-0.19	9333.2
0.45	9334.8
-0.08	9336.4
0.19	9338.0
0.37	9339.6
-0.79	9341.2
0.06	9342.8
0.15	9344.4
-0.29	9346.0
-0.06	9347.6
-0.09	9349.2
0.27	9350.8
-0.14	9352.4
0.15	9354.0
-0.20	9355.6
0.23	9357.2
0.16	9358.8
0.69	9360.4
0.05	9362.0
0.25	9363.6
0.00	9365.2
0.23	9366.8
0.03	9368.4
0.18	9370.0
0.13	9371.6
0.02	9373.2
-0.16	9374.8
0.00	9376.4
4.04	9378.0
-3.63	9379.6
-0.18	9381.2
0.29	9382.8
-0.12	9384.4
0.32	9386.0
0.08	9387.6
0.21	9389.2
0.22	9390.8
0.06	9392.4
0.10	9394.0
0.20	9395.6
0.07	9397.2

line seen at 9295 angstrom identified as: [O III]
